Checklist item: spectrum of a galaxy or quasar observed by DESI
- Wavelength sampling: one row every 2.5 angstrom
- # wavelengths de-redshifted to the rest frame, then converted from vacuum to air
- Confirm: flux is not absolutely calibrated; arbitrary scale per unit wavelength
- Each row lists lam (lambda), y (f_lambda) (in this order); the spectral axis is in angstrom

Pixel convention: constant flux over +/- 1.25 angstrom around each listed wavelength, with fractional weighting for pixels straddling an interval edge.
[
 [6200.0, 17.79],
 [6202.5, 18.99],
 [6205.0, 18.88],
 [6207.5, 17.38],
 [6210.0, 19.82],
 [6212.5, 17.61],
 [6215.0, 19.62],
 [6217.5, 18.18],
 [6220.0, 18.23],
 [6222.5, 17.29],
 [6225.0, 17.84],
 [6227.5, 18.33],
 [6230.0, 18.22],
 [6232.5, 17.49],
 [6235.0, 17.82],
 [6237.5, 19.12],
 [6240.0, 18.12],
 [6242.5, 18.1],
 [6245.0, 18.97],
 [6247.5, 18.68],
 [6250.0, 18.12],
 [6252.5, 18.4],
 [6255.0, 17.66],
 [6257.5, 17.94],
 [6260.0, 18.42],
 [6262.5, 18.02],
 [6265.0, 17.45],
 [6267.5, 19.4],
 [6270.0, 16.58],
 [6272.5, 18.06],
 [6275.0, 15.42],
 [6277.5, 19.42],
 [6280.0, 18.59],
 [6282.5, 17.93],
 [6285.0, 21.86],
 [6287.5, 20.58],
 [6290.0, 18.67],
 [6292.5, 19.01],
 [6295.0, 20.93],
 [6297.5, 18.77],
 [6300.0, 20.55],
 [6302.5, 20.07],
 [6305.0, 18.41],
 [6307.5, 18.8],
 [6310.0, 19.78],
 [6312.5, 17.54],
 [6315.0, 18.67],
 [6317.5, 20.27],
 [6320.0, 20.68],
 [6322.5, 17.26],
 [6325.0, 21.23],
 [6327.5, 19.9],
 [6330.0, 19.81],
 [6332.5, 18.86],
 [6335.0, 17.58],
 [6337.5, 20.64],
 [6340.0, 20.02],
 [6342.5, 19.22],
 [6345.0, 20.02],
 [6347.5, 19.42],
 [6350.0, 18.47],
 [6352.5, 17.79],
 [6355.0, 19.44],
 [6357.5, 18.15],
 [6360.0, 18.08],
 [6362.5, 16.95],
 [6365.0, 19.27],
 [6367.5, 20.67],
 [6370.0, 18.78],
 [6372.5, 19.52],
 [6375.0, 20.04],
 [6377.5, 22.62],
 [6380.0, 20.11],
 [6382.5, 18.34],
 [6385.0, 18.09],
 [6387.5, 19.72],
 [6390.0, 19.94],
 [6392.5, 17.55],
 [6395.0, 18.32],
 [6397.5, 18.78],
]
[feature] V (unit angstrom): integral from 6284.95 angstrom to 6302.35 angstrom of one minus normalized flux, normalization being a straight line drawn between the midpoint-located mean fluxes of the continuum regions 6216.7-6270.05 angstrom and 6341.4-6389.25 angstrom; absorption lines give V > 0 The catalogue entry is -1.3 angstrom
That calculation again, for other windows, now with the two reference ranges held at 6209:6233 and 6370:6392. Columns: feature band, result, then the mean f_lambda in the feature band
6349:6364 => 1.0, 18.2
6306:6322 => -0.1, 19.2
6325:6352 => -0.2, 19.4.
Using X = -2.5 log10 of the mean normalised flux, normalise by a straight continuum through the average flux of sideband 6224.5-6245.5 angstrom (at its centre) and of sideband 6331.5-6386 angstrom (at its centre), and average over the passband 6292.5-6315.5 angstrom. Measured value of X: -0.030 mag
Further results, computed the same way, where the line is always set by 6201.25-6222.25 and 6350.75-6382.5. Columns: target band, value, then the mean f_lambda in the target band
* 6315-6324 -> -0.019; 19.4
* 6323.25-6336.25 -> -0.018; 19.4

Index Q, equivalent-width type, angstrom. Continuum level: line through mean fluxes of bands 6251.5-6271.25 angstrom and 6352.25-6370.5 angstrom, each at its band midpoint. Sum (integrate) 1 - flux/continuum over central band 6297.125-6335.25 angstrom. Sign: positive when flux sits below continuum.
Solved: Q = -2.0 angstrom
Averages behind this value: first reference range 18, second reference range 18.7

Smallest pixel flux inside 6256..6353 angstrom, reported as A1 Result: 15.42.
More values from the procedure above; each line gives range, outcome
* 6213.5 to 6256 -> 17.29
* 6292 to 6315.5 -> 17.54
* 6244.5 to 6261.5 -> 17.66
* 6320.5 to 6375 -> 16.95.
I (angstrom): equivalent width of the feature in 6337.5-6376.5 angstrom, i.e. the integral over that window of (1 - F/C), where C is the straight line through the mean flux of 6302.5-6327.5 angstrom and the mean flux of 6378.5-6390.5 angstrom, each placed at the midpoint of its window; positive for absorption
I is 0.3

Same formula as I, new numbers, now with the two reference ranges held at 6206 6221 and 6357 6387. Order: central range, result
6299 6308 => -0.3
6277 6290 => -0.5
